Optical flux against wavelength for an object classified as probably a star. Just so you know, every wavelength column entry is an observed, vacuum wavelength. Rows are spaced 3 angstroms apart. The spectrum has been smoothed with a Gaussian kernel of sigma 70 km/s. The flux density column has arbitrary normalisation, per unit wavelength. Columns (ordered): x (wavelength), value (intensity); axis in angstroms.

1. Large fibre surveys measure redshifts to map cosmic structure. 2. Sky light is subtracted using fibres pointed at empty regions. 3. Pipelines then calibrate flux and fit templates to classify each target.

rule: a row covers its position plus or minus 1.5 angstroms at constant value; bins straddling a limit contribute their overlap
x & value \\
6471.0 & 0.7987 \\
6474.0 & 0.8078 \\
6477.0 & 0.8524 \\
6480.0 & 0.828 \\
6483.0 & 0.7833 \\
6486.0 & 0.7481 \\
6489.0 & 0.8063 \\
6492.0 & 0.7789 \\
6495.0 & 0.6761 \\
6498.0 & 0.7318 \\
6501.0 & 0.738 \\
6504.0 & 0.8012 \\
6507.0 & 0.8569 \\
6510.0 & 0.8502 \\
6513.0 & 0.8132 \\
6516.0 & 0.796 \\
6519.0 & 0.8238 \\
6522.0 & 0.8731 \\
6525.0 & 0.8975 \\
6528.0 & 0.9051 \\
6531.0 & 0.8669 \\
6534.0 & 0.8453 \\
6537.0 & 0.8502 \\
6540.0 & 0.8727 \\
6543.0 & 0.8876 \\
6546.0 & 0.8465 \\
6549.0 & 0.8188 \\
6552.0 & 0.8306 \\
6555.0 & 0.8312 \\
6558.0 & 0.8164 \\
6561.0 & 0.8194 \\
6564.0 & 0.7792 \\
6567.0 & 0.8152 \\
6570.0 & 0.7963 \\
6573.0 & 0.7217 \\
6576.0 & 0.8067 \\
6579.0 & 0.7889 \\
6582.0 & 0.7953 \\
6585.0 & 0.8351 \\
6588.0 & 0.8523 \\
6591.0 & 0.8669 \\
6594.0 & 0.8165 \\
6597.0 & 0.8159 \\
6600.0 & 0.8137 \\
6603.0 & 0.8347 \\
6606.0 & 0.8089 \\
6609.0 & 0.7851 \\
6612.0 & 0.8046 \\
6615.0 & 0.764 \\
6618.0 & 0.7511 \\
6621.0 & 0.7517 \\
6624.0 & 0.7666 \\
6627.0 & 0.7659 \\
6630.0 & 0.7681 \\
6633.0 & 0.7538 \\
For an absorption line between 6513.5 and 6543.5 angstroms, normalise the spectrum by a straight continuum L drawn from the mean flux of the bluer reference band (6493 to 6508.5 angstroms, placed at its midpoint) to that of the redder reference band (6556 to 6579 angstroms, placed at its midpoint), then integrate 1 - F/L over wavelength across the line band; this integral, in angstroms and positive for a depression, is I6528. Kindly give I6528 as -3.3 angstroms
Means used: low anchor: 0.761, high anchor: 0.794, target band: 0.859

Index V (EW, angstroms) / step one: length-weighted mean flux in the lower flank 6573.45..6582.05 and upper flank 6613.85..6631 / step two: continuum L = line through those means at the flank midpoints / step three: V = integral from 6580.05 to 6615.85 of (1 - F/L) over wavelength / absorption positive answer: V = -1.9 angstroms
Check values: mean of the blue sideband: 0.788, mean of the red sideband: 0.761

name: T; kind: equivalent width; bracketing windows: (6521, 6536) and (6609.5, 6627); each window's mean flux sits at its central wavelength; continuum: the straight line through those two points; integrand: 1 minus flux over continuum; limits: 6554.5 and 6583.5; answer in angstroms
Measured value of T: 1.1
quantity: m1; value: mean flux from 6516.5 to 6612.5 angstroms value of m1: 0.829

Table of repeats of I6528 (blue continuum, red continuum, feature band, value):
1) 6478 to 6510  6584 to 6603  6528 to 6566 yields -1.55 angstroms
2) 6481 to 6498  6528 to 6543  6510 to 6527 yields -0.35 angstroms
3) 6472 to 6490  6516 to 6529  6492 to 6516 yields 1.61 angstroms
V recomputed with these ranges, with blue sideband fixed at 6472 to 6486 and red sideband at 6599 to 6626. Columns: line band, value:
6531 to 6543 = -0.9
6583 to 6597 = -0.9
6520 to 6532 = -1.2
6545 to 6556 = -0.5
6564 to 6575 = 0.2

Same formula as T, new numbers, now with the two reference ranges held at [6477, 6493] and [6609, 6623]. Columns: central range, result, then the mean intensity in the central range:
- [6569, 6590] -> -0.7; 0.801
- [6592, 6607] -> -0.9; 0.82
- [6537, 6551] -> -1.3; 0.855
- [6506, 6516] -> -0.5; 0.833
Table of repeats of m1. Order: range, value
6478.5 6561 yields 0.821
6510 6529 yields 0.85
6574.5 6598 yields 0.822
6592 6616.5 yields 0.807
